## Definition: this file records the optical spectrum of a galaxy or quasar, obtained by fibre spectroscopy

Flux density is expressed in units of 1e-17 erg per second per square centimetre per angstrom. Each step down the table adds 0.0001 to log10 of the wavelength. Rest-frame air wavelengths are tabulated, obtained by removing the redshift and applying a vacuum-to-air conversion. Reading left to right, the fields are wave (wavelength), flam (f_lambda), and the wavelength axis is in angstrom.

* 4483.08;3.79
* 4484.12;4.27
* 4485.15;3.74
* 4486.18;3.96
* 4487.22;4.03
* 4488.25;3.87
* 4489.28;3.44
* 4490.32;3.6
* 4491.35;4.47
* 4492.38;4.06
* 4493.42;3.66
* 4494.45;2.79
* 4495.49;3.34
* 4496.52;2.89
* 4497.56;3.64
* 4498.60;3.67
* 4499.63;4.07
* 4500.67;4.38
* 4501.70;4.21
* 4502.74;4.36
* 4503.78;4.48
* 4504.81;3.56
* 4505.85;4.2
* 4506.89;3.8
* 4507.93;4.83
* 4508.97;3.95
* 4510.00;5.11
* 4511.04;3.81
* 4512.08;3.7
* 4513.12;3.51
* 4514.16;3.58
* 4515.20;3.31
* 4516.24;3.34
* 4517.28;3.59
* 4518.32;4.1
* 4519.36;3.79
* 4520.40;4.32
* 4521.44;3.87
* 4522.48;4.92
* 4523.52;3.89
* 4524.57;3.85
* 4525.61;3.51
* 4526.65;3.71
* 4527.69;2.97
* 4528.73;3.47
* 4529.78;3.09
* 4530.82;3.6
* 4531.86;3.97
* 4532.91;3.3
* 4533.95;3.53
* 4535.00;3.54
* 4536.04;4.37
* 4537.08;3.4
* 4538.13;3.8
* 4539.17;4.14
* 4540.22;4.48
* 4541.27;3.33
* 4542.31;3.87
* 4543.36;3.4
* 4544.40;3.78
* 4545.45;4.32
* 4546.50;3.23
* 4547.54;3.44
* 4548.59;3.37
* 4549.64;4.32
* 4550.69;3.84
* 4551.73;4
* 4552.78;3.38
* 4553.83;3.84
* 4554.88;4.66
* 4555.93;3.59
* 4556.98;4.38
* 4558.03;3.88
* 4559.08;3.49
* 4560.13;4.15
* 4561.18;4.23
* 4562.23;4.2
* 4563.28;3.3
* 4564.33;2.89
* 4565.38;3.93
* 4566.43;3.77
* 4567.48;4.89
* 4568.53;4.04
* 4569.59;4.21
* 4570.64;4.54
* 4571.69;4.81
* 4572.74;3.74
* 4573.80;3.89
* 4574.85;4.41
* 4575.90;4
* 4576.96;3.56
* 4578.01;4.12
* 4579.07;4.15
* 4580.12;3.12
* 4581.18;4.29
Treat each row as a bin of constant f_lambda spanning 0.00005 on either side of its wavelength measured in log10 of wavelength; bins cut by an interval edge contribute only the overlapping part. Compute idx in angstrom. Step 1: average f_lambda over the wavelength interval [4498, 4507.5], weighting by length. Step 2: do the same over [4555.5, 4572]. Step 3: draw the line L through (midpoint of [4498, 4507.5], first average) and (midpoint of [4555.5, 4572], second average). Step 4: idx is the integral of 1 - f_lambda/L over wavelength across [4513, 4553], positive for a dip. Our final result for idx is 3.2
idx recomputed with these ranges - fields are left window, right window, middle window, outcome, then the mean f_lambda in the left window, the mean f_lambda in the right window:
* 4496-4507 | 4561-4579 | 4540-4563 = 0.85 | 3.94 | 4.03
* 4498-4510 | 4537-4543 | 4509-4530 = 1.32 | 4.18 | 3.85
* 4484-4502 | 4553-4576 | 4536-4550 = 0.61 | 3.77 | 4.03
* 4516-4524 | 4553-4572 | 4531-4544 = 0.83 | 4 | 4.03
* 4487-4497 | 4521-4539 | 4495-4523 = -2.21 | 3.61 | 3.7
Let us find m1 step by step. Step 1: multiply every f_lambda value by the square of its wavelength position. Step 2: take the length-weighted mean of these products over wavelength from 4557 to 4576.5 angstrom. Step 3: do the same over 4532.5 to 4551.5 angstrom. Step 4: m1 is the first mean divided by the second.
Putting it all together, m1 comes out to 1.1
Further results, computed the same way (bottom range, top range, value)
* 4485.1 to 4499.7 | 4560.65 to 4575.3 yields 1.14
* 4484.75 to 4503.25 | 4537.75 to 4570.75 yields 1.05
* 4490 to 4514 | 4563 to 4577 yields 1.06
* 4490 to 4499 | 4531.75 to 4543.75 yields 1.07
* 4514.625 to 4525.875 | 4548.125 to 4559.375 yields 1.02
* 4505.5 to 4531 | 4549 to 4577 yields 1.07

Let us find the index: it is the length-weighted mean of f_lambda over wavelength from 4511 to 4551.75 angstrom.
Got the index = 3.73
